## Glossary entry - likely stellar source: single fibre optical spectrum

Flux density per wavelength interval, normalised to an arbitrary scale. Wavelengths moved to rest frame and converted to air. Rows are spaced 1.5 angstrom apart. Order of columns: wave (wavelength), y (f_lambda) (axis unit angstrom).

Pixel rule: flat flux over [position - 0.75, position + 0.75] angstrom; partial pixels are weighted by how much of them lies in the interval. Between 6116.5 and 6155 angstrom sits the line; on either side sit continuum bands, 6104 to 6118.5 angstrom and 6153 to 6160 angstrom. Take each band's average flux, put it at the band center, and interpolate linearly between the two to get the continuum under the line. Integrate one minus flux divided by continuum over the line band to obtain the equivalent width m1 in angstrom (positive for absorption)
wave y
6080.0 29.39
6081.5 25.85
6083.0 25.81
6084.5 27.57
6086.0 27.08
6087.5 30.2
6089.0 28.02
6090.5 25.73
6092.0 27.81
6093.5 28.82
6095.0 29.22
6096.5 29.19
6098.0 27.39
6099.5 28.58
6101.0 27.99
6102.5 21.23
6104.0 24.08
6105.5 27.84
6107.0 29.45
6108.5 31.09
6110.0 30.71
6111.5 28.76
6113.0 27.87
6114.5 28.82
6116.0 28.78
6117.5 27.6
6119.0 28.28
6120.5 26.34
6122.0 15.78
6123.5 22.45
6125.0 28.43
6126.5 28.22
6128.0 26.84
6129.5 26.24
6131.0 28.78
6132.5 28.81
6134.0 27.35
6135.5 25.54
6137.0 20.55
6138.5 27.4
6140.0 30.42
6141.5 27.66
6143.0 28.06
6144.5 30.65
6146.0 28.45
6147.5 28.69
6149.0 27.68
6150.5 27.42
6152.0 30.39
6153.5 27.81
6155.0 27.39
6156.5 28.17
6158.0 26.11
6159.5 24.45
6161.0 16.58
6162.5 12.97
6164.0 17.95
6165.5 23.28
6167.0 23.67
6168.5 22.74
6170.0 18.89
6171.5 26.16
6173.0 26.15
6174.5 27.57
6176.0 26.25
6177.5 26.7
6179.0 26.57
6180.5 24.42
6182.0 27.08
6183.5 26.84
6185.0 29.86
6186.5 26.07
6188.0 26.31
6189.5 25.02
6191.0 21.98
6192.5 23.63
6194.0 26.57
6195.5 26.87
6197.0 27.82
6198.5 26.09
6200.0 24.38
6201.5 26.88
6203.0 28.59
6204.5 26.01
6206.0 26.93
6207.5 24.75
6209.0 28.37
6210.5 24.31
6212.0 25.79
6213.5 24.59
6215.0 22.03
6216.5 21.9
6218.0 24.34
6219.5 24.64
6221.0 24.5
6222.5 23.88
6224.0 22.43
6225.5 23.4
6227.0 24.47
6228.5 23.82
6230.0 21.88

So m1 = 0.9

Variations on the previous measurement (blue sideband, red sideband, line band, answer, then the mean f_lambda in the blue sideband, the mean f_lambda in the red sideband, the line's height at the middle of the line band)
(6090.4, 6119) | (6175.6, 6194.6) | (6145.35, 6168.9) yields 1.82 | 28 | 25.9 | 26.7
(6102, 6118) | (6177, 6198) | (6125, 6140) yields 0.27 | 27.9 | 26.1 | 27.4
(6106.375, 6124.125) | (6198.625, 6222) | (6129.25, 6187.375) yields 1.01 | 27.2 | 25.2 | 26.3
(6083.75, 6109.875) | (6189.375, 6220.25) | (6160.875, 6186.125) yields 1.99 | 27.8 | 25.3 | 26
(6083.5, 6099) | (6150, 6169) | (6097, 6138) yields -0.66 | 28.1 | 23.7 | 26.4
